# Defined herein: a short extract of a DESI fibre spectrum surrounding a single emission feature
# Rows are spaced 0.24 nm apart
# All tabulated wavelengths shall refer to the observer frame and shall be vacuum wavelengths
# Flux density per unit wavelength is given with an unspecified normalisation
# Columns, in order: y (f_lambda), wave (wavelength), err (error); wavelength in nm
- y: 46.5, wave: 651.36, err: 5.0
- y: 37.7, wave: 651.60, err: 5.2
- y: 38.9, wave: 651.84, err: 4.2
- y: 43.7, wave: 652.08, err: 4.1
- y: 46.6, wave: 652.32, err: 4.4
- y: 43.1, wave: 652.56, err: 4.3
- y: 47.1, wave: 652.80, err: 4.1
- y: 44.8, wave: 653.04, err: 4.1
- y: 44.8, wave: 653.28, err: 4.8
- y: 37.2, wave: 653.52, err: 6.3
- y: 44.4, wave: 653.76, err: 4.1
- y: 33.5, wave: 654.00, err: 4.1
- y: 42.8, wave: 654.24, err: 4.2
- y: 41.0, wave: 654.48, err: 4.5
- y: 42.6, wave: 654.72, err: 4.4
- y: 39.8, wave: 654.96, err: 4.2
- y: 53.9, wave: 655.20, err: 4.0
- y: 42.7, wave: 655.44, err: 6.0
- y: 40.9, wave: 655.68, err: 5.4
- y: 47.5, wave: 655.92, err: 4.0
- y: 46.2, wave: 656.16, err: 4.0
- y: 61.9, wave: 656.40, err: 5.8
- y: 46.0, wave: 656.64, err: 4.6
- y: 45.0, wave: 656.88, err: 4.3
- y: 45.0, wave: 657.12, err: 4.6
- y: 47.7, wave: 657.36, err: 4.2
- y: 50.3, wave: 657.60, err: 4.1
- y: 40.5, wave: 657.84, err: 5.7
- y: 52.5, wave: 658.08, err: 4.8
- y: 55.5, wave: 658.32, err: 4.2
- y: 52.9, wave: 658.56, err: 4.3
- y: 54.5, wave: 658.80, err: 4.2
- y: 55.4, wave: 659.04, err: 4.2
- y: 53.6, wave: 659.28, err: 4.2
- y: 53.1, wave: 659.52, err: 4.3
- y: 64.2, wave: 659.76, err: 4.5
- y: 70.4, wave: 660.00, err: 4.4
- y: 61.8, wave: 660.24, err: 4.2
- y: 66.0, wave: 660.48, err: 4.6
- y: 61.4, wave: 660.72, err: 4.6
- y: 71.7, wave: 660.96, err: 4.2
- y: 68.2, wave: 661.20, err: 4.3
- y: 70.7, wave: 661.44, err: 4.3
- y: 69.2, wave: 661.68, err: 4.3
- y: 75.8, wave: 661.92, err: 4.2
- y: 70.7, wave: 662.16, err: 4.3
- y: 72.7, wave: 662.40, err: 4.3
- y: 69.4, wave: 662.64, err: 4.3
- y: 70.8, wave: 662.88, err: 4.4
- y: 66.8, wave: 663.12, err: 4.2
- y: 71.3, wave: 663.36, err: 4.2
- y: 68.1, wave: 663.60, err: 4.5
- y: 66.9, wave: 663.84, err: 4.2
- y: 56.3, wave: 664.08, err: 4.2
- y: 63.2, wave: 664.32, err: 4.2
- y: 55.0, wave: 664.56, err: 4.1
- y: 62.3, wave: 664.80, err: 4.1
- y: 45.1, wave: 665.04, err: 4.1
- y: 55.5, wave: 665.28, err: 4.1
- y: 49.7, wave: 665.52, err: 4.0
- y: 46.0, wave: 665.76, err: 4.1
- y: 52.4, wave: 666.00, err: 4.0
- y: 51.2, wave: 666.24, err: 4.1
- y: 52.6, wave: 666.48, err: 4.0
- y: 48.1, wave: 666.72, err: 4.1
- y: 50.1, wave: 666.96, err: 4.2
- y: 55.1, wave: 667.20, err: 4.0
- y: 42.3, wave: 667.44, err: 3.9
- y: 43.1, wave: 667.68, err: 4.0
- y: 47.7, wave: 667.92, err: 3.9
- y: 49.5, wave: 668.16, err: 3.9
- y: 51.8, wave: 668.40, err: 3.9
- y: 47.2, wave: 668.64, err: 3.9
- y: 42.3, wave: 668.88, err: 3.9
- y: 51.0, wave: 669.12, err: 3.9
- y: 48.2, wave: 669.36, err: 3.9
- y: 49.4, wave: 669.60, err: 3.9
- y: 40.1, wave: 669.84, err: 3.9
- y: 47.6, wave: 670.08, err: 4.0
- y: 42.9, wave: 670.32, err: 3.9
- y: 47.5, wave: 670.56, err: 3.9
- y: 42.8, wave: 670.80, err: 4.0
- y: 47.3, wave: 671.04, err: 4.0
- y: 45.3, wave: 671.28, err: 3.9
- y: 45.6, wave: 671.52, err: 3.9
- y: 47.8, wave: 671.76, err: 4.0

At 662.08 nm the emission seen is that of Mg II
